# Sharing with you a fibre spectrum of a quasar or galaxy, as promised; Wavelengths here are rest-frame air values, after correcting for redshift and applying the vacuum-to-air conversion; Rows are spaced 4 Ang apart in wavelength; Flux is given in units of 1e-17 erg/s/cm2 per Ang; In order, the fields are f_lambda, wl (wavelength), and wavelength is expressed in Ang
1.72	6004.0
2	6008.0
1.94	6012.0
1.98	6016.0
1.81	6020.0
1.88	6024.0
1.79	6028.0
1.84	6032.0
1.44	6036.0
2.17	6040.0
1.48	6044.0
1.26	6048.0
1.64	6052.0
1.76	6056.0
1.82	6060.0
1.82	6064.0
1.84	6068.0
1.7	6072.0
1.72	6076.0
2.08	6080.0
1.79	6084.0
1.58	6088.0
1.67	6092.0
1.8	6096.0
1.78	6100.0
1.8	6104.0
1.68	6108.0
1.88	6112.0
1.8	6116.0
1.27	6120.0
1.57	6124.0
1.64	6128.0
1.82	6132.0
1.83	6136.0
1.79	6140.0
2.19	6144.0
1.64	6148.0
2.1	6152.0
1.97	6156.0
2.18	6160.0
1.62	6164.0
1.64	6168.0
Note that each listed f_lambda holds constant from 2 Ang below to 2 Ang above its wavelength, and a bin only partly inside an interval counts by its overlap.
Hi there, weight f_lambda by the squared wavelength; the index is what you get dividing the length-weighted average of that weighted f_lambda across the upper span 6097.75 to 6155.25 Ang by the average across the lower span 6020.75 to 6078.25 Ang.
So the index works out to 1.05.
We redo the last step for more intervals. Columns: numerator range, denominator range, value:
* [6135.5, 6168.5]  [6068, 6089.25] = 1.09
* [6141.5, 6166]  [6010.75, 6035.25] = 1.10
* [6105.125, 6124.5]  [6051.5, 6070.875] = 0.94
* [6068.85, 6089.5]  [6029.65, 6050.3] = 1.10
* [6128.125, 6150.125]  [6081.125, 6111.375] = 1.07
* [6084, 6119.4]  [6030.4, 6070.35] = 1.03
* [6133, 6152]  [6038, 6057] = 1.17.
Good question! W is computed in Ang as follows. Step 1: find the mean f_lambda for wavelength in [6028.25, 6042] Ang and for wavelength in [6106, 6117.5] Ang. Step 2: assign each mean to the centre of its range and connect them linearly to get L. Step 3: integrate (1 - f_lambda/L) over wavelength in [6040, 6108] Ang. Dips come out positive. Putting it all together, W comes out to 2.5 Ang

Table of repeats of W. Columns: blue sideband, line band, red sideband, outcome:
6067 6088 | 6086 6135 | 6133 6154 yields 4.2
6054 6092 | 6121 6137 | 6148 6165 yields 1.8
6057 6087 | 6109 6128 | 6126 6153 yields 2.1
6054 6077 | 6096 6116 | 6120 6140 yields -0.8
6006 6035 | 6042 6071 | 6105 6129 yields 2.1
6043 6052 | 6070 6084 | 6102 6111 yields -2.1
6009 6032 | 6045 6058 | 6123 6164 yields 2.3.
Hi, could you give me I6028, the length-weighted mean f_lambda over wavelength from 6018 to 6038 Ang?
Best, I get 1.75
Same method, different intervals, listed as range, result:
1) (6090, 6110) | 1.75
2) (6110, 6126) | 1.63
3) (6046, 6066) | 1.66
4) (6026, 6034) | 1.81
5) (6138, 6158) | 1.94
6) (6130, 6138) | 1.83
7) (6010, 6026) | 1.9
